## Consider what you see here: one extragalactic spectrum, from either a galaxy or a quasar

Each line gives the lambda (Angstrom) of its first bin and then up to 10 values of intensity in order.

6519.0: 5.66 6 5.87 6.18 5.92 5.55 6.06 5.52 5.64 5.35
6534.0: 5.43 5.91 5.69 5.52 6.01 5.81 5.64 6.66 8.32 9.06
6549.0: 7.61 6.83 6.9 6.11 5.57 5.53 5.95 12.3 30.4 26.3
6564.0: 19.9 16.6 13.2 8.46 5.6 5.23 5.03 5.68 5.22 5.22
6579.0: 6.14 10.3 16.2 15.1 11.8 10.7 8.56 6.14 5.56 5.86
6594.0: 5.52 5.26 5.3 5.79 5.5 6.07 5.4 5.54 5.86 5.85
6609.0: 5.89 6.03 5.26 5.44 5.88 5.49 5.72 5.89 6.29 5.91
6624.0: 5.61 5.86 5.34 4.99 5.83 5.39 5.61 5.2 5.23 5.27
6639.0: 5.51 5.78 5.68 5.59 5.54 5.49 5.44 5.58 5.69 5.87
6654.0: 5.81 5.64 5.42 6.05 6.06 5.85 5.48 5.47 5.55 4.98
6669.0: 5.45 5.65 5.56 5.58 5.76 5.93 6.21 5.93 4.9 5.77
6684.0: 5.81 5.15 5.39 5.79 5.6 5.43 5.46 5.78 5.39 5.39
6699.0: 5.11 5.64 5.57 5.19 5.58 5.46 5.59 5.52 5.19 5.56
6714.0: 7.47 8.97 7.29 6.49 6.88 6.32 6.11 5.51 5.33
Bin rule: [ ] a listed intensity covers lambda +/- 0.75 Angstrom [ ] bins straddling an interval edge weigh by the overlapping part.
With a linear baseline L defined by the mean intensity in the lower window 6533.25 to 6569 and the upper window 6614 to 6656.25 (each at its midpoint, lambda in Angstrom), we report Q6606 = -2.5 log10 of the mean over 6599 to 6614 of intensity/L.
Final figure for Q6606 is 0.23 mag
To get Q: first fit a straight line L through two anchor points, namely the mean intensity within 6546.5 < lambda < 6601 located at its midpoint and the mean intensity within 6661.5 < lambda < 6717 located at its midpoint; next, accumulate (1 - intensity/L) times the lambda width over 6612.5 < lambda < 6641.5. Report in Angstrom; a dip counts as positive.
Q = 7.8 Angstrom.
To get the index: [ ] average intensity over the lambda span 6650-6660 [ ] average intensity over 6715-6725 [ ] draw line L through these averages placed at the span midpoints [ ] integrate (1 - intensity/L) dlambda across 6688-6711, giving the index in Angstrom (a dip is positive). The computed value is 3.4 Angstrom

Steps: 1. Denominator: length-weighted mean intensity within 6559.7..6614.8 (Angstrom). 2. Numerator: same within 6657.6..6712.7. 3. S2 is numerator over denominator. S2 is 0.6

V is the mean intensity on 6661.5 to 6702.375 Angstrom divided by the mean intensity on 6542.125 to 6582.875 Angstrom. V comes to 0.6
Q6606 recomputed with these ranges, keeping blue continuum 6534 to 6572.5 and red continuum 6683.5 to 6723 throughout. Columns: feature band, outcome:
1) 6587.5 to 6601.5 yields 0.40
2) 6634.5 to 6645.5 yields 0.33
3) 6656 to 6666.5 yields 0.21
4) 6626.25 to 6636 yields 0.38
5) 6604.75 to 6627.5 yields 0.36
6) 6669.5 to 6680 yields 0.14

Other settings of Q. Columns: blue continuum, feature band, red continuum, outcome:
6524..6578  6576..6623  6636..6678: 1.60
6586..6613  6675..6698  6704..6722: 2.48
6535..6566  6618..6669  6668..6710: 9.93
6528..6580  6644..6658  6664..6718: 1.98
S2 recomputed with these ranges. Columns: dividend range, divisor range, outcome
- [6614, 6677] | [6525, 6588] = 0.63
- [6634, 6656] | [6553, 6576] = 0.49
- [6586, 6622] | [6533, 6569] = 0.61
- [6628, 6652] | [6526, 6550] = 0.88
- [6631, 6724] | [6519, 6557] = 0.93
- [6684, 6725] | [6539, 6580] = 0.63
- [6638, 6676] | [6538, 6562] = 0.65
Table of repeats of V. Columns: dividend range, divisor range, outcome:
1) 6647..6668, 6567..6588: 0.65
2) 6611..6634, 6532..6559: 0.88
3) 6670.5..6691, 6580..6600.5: 0.67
